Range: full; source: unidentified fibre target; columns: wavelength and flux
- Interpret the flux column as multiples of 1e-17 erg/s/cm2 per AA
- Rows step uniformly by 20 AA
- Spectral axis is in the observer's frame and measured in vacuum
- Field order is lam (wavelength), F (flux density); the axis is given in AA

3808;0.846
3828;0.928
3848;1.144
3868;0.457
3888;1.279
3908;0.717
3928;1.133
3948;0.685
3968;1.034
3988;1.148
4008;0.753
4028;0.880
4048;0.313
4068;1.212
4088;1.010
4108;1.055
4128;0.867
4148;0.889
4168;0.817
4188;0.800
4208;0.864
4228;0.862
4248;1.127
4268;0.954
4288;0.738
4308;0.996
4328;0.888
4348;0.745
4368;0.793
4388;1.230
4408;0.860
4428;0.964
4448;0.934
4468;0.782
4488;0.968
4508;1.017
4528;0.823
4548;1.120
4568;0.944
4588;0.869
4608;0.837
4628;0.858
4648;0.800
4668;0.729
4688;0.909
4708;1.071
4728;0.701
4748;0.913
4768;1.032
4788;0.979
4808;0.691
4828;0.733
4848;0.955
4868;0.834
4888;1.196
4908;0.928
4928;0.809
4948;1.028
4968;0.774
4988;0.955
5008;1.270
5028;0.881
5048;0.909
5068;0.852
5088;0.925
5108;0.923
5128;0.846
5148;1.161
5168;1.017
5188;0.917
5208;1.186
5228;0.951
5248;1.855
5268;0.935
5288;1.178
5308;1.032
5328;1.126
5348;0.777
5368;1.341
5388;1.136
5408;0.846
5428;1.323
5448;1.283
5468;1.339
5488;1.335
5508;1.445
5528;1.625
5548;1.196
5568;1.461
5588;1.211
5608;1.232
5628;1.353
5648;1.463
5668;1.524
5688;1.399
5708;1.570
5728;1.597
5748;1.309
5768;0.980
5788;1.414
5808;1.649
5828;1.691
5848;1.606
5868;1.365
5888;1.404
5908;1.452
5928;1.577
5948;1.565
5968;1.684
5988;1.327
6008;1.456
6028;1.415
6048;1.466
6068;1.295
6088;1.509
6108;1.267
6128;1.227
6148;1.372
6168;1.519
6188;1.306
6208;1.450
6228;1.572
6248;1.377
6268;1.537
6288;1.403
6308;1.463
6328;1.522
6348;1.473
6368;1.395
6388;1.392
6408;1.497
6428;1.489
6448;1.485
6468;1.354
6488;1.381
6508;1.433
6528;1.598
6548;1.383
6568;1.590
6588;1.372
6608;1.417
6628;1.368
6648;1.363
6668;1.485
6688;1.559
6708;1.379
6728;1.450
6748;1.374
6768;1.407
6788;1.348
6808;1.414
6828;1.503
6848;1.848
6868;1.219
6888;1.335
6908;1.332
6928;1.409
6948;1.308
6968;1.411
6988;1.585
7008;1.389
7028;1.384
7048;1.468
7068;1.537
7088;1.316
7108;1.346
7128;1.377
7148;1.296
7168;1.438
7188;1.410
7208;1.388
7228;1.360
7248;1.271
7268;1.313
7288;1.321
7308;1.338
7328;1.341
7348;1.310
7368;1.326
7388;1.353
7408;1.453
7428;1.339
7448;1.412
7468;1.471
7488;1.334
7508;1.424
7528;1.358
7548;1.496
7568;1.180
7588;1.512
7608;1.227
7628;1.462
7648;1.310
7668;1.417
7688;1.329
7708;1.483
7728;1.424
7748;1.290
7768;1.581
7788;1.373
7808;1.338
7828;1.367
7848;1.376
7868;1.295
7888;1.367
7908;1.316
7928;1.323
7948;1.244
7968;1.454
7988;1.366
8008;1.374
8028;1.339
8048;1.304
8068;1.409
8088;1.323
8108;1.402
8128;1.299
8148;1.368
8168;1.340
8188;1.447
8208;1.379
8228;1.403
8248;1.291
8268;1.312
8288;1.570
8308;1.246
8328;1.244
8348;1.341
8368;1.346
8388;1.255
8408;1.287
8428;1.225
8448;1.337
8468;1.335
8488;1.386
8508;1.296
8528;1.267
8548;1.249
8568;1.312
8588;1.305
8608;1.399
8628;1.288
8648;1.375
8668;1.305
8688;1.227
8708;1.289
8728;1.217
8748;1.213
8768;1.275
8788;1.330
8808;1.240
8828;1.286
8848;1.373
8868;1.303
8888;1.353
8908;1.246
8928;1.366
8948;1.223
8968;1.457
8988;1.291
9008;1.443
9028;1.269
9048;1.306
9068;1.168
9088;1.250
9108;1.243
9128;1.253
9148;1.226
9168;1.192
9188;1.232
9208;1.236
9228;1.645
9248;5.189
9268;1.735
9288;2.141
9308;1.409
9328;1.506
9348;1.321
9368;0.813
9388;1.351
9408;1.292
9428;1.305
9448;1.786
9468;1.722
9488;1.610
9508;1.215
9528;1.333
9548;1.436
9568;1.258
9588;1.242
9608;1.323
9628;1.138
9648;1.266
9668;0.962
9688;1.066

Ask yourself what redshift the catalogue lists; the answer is 0.41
